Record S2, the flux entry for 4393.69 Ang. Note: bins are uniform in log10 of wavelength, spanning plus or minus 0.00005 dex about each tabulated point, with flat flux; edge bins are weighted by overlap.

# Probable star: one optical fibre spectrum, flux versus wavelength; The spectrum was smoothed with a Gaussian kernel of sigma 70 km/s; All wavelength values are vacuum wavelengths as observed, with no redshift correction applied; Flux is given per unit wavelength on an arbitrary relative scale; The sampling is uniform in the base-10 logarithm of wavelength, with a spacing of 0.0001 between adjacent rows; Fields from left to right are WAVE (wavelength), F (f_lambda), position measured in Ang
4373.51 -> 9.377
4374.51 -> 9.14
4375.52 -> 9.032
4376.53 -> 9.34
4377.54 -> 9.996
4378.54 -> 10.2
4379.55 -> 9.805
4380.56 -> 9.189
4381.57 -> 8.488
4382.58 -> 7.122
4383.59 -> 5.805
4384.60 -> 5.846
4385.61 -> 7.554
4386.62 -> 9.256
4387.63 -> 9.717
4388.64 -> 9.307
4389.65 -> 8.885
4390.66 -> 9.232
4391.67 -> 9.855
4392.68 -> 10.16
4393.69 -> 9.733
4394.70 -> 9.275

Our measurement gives 9.733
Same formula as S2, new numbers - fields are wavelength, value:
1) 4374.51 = 9.14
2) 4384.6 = 5.846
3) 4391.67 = 9.855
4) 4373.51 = 9.377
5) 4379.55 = 9.805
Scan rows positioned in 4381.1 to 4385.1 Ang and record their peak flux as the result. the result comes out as 8.488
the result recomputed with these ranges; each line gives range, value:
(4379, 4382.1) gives 9.805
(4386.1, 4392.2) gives 9.855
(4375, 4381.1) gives 10.2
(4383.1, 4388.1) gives 9.717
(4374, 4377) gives 9.34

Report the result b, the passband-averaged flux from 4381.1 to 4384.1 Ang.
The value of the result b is 7.12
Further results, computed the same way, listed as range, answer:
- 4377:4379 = 10.1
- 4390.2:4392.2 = 9.57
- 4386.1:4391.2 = 9.28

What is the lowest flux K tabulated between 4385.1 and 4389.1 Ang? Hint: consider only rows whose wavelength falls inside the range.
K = 7.554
